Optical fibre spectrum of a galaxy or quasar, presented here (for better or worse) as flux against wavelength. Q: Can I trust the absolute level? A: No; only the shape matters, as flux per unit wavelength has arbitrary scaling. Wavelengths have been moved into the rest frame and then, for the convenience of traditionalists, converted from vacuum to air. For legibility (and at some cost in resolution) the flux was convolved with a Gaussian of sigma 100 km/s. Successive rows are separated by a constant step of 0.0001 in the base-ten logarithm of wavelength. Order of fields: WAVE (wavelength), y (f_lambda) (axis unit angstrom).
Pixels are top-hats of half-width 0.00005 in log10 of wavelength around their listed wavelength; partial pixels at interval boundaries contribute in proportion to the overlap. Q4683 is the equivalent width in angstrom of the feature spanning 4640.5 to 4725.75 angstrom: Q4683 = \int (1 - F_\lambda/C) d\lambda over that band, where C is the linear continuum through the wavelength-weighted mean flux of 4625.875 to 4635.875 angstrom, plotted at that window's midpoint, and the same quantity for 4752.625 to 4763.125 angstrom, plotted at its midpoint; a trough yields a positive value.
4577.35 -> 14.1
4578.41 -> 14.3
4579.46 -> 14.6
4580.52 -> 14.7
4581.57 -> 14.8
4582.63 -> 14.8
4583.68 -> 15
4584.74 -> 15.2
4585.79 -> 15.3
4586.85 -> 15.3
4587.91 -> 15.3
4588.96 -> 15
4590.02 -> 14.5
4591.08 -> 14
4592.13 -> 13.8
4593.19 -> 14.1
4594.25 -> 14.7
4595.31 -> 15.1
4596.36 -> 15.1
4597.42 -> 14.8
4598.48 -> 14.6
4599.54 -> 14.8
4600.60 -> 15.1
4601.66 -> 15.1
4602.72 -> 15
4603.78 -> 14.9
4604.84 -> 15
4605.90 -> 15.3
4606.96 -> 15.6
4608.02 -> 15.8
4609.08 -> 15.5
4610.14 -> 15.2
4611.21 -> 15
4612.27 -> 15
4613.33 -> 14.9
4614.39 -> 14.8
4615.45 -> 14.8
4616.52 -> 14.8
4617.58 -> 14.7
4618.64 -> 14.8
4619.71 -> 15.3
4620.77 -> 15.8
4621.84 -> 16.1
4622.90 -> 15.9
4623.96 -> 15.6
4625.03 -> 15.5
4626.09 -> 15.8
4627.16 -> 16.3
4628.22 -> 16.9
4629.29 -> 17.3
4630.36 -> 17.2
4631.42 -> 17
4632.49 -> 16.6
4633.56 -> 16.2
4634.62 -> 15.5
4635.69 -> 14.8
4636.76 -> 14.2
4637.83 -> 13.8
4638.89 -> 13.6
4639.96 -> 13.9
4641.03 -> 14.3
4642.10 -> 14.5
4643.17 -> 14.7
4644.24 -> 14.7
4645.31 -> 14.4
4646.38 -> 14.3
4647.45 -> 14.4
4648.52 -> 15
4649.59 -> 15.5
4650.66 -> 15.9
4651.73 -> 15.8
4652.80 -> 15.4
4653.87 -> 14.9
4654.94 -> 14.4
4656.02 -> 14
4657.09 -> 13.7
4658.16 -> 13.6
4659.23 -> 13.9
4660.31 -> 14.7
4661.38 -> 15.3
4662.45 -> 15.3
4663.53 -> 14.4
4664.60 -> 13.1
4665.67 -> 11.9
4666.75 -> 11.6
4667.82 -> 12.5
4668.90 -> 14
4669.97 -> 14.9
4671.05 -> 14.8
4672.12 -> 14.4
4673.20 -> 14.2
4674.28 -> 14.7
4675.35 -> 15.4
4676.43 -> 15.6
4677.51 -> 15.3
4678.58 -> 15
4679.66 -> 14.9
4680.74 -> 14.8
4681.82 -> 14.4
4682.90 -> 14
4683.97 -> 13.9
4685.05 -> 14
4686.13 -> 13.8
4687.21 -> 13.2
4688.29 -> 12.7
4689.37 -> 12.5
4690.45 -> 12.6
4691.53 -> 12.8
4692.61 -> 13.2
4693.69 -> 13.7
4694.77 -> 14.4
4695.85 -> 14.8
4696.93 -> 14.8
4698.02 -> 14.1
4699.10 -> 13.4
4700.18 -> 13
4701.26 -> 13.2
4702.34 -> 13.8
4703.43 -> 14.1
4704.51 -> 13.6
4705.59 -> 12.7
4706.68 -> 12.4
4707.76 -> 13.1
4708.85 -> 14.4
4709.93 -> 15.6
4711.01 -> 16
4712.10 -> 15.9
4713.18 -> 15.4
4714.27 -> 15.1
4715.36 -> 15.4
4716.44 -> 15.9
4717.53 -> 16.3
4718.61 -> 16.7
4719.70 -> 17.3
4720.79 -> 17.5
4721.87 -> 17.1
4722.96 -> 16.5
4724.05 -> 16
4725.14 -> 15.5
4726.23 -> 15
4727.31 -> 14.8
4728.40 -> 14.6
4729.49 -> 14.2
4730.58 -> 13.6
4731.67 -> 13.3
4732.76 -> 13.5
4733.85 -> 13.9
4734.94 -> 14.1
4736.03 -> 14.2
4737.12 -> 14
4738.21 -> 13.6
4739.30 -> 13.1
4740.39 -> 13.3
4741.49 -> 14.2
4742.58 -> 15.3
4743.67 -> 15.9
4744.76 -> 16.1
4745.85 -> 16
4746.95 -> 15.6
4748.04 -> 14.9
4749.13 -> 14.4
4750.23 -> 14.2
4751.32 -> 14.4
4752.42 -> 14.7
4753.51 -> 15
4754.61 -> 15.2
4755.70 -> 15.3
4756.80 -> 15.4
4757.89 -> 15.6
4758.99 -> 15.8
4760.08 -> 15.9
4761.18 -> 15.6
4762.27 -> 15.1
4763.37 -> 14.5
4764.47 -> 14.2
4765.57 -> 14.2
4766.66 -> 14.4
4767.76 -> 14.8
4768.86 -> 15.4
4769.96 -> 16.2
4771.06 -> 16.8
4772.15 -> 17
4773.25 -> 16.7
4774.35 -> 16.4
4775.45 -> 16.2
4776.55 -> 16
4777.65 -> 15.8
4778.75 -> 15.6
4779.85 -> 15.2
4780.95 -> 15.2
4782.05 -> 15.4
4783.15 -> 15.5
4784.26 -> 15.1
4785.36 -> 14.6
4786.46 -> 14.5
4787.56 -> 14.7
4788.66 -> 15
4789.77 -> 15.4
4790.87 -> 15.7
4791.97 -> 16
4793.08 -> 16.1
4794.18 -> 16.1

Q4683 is 8.0 angstrom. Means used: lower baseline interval 16.4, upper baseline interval 15.4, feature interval 14.5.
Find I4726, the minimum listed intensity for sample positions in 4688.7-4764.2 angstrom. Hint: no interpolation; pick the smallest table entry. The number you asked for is 12.4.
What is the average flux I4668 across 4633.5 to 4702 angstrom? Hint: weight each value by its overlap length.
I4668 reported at 14.2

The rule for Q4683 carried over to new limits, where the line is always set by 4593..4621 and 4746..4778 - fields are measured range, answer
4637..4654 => 0.49 angstrom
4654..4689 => 2.38 angstrom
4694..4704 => 0.84 angstrom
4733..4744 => 0.87 angstrom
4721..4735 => 0.40 angstrom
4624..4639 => -0.74 angstrom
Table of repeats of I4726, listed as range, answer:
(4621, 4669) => 11.6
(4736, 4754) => 13.1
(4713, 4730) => 14.2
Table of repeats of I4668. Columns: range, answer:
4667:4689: 14.3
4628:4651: 15.2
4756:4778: 15.6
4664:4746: 14.4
